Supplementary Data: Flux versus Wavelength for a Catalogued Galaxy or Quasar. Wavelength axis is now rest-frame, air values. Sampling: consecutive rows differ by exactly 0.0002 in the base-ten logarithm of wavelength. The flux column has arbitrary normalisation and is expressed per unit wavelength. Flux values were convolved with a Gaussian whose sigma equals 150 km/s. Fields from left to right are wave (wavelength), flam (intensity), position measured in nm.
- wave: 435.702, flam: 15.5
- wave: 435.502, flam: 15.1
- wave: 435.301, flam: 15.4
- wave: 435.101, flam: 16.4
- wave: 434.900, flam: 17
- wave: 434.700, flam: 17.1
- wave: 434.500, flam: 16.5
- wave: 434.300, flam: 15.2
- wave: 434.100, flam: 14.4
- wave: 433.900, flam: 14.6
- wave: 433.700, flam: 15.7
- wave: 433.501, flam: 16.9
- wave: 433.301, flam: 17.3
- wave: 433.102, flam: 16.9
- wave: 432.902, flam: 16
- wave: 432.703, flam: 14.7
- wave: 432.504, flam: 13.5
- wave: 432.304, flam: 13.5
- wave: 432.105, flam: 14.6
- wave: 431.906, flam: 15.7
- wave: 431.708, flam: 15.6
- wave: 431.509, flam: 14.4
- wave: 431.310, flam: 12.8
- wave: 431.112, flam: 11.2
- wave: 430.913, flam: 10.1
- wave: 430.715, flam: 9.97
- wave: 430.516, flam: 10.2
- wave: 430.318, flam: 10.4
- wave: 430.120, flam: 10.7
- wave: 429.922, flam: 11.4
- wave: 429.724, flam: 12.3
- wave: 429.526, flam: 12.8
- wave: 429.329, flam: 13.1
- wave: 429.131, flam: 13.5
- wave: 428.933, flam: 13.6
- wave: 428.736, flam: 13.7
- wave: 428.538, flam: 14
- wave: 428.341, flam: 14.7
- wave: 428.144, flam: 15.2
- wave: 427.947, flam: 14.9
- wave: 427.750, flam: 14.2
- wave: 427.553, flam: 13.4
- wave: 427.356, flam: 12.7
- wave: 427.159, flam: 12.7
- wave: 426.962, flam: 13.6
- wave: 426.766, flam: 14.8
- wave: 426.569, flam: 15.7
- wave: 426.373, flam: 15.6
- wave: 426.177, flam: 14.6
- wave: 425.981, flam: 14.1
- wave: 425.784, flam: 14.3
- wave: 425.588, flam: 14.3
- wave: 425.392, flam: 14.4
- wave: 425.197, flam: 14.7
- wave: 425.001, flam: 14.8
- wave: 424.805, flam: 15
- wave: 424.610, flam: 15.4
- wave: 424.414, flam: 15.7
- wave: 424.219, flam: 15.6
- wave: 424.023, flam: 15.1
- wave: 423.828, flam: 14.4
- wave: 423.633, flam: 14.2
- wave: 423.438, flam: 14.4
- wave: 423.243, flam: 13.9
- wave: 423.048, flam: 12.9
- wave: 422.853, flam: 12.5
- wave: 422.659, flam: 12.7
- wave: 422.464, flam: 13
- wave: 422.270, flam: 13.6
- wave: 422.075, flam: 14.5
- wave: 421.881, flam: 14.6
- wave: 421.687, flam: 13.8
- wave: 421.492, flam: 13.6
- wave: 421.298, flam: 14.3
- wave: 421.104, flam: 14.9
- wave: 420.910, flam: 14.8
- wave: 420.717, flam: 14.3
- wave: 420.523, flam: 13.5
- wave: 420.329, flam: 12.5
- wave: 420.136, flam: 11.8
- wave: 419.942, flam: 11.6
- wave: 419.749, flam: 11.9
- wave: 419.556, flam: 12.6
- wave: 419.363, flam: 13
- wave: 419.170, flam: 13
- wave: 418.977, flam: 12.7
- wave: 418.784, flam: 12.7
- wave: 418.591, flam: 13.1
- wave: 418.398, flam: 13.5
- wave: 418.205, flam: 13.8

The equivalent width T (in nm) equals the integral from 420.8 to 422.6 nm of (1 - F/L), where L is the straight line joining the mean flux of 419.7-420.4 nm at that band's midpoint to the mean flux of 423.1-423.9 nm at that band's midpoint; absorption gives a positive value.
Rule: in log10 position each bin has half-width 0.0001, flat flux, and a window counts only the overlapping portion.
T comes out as -0.16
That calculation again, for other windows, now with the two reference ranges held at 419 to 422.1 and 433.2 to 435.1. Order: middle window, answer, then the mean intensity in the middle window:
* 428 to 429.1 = 0.06 nm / 14.2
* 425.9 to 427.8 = 0.06 nm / 14.1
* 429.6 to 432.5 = 0.58 nm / 12.4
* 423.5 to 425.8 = -0.10 nm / 14.8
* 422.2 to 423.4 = 0.06 nm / 13.2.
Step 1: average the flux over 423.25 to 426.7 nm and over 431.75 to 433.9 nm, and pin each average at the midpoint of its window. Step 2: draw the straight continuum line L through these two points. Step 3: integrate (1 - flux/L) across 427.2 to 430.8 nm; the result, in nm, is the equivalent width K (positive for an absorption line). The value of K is 0.548 nm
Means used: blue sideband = 14.8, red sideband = 15.4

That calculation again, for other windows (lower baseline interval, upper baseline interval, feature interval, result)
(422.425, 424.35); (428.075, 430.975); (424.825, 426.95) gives -0.22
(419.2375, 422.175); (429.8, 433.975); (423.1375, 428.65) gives -0.40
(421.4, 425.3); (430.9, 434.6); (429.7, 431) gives 0.36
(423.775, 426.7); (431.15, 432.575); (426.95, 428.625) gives 0.08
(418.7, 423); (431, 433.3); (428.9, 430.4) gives 0.22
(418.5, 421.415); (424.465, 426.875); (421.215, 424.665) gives -0.02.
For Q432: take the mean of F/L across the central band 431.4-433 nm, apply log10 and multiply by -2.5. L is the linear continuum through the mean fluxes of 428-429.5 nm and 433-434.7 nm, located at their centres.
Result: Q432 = 0.04 mag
